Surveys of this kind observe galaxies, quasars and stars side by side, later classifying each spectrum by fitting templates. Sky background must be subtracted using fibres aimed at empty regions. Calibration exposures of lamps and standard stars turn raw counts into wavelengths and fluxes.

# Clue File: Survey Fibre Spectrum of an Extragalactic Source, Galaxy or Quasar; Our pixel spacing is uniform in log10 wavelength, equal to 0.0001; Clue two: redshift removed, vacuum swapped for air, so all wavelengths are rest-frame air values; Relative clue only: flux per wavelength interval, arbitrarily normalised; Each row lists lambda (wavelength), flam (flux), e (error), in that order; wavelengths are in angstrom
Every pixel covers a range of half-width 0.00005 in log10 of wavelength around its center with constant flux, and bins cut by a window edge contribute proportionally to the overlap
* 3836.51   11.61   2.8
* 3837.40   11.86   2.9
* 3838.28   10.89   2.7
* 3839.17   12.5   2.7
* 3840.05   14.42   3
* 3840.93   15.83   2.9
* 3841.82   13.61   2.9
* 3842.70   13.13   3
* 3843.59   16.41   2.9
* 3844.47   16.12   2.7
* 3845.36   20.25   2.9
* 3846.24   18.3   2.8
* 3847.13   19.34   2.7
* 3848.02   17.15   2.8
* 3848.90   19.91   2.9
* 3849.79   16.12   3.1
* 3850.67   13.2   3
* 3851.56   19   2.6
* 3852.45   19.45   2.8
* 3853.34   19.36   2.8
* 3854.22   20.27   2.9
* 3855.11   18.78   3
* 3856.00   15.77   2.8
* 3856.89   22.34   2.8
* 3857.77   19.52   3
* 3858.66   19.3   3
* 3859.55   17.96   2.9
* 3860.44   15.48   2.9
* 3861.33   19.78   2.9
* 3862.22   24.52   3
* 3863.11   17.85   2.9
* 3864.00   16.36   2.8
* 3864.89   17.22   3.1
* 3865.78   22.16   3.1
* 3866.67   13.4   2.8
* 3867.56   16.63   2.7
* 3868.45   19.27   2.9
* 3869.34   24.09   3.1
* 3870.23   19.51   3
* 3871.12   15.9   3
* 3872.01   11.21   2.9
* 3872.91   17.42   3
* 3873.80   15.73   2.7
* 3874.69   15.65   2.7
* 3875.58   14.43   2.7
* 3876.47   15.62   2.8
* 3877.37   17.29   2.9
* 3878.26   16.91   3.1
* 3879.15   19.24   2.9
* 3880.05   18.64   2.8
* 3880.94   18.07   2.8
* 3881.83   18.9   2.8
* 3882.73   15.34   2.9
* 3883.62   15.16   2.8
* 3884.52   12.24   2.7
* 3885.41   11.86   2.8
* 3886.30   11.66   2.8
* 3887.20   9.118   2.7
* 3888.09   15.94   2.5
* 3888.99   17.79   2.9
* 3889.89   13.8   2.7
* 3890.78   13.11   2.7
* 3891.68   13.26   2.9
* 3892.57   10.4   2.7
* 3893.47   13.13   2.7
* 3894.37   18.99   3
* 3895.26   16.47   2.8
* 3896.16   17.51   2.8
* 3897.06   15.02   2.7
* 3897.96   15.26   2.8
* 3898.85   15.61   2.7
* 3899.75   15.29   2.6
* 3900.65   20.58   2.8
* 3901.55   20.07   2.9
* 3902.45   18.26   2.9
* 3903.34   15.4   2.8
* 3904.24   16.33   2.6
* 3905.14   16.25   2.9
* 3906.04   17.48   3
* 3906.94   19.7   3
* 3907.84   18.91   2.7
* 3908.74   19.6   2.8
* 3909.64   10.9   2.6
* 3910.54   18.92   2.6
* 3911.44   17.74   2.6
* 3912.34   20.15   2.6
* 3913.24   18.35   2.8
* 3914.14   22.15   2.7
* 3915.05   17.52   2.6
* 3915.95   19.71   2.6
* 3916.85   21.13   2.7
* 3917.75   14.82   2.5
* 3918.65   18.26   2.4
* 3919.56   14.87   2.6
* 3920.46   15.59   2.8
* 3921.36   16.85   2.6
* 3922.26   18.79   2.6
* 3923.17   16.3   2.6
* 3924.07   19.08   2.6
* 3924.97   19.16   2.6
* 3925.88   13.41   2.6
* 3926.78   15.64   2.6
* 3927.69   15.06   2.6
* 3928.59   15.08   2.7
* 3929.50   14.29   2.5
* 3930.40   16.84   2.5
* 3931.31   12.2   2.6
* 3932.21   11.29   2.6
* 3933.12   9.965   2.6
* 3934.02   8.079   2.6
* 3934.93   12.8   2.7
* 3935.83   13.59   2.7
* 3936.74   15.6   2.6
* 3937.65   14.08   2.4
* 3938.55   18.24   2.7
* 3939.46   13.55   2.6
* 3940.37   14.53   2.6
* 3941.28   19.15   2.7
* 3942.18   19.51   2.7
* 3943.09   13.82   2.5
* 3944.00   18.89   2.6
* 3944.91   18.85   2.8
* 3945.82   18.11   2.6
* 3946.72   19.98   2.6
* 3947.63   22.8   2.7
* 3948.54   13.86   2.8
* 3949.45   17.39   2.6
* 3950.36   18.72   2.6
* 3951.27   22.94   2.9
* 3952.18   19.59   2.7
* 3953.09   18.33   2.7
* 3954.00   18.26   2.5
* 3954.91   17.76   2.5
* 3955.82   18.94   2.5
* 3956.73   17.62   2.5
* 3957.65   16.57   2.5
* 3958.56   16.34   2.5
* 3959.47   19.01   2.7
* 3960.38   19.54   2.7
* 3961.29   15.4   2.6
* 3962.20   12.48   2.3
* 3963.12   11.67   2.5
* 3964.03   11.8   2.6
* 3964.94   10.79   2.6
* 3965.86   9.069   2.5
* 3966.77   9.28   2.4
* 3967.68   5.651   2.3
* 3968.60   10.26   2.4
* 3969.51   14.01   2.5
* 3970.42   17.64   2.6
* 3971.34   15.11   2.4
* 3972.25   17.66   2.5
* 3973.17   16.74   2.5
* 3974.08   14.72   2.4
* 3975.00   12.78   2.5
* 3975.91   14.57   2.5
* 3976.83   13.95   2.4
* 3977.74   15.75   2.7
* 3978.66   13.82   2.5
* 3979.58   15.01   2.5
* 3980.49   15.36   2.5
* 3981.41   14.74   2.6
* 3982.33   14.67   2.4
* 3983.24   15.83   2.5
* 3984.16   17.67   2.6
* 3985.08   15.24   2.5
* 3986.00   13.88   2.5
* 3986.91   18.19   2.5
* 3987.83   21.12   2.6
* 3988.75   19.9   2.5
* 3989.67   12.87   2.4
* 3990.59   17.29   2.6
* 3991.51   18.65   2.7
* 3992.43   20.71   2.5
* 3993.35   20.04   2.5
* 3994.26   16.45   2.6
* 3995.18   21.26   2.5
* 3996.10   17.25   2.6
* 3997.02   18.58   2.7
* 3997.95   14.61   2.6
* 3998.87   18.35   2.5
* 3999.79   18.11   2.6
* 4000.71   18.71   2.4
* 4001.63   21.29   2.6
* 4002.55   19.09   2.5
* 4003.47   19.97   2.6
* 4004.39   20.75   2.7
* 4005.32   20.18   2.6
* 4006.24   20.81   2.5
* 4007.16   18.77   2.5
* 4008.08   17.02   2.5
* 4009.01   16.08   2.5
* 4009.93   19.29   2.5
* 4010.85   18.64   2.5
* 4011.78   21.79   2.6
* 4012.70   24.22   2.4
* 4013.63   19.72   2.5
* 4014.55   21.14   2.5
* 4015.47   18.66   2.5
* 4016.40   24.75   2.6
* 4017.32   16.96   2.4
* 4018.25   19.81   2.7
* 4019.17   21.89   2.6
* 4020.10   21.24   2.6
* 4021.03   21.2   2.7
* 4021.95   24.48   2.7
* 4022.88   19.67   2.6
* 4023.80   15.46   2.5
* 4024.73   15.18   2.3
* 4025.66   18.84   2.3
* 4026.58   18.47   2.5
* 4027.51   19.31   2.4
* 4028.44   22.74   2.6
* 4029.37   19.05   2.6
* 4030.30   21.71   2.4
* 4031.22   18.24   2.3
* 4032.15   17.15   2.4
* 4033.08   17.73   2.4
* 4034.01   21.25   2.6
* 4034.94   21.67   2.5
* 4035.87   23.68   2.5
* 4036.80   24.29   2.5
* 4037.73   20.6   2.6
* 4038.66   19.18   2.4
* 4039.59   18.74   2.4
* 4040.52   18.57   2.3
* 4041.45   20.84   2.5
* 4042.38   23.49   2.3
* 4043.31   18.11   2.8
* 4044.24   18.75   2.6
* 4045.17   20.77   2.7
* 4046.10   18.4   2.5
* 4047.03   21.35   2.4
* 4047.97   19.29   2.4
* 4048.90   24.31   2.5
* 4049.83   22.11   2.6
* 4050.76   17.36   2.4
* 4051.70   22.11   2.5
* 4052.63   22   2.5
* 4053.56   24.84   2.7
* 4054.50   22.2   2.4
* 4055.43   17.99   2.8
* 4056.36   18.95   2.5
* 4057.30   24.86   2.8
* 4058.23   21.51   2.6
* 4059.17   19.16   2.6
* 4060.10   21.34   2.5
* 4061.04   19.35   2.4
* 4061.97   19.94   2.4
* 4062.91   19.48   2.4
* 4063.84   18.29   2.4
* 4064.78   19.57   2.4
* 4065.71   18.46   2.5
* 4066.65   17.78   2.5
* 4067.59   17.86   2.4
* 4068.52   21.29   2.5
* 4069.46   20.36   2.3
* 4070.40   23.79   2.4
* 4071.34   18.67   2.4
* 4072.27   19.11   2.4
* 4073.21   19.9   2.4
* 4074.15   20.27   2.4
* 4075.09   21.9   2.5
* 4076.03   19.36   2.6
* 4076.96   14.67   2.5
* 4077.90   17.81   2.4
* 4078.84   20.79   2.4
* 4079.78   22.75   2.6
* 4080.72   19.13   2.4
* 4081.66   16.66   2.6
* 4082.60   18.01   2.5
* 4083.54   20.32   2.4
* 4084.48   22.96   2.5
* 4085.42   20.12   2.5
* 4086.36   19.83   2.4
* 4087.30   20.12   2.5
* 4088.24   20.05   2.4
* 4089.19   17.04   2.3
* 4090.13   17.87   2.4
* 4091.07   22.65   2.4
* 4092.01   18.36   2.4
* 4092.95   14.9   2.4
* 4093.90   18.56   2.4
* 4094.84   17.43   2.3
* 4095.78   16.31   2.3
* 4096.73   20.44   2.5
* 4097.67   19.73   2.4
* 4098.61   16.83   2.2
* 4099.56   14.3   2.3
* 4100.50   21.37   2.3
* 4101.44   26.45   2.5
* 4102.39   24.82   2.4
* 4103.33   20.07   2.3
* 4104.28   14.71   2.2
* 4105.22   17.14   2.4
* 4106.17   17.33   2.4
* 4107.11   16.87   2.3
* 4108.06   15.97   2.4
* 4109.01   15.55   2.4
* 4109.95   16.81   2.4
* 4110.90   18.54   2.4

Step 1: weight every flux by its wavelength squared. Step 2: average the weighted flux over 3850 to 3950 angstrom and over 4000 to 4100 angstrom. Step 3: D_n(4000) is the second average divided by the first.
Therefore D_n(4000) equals 1.28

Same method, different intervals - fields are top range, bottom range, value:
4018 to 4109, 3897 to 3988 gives 1.30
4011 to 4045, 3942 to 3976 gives 1.31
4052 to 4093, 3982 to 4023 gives 1.08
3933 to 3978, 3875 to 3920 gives 0.97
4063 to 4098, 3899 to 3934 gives 1.25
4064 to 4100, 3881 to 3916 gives 1.29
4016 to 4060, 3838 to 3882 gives 1.28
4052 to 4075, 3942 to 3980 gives 1.35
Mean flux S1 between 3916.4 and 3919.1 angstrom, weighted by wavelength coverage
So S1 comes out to 18.1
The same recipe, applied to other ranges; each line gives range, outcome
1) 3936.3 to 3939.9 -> 15.4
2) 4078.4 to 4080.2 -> 21.8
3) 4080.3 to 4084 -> 18.5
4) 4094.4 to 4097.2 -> 18.1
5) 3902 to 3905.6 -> 16.6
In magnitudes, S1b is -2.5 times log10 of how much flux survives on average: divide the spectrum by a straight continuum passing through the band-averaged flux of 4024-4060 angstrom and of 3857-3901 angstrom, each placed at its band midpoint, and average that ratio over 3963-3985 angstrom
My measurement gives 0.34 mag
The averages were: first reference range 16.5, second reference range 20.4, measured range 13.8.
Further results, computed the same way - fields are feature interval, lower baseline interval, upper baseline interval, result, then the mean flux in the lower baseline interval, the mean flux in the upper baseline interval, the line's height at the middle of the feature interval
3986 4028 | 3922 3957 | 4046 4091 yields -0.05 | 16.4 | 20.1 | 18.3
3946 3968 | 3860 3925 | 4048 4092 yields 0.12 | 16.9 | 20.1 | 18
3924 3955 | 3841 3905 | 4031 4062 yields 0.13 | 16.8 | 20.6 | 18.3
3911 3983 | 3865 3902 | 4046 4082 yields 0.10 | 16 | 20.2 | 17.5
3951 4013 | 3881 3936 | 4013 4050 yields 0.11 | 15.9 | 20.2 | 18.5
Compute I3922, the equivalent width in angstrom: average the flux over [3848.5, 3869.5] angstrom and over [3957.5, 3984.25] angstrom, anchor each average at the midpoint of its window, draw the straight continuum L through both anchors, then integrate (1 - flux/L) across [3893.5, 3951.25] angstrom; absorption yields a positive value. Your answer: -2.3 angstrom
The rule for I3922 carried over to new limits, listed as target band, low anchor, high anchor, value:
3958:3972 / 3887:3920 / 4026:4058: 3.91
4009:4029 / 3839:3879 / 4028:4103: -0.65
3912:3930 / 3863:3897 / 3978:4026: -0.51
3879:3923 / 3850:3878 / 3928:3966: 1.21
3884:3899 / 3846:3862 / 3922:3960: 2.94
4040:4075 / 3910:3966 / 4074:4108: -3.51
